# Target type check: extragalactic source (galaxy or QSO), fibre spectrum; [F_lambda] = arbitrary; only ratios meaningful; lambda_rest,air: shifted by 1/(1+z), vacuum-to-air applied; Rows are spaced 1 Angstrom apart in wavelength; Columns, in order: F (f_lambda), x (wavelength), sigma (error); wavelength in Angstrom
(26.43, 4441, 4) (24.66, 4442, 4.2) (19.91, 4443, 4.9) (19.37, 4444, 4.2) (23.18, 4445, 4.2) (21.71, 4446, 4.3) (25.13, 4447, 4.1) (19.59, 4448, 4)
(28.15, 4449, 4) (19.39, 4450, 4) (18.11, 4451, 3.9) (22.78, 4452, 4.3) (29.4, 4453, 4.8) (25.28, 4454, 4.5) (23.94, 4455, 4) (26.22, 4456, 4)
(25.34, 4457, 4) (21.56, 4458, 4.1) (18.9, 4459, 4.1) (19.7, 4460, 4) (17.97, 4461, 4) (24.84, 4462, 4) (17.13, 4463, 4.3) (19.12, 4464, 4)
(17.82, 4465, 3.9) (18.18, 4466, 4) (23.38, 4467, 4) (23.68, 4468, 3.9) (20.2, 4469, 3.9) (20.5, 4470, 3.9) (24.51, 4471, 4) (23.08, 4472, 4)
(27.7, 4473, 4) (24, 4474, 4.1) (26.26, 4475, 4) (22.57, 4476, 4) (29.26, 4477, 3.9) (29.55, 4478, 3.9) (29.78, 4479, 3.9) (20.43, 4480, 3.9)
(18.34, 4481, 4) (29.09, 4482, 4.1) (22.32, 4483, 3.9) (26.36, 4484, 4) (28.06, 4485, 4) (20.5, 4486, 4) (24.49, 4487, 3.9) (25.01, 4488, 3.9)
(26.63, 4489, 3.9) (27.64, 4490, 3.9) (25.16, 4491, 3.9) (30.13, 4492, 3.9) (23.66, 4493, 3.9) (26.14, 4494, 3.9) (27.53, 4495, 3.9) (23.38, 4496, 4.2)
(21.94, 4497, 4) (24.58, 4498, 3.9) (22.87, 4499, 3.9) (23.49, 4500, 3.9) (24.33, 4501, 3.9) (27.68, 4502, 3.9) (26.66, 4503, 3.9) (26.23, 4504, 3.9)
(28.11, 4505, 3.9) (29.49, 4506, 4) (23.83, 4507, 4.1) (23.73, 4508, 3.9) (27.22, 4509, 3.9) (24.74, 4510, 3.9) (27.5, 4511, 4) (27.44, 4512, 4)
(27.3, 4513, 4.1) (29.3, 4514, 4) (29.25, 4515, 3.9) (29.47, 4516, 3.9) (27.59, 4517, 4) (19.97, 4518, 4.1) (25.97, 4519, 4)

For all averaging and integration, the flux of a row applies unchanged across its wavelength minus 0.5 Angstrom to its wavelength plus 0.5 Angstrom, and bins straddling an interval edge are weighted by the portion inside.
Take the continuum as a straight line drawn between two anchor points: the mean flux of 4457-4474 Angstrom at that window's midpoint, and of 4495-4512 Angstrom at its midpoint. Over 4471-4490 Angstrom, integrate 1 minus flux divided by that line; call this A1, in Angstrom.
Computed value -1.9 Angstrom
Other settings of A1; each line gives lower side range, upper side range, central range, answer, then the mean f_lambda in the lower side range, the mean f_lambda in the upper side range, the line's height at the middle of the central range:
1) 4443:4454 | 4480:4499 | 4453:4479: 0.6 Angstrom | 22.7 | 24.9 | 23.6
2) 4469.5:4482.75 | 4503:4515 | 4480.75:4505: 0.7 Angstrom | 25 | 26.9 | 25.9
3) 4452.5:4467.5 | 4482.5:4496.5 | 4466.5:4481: -0.5 Angstrom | 21.9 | 25.5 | 23.6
